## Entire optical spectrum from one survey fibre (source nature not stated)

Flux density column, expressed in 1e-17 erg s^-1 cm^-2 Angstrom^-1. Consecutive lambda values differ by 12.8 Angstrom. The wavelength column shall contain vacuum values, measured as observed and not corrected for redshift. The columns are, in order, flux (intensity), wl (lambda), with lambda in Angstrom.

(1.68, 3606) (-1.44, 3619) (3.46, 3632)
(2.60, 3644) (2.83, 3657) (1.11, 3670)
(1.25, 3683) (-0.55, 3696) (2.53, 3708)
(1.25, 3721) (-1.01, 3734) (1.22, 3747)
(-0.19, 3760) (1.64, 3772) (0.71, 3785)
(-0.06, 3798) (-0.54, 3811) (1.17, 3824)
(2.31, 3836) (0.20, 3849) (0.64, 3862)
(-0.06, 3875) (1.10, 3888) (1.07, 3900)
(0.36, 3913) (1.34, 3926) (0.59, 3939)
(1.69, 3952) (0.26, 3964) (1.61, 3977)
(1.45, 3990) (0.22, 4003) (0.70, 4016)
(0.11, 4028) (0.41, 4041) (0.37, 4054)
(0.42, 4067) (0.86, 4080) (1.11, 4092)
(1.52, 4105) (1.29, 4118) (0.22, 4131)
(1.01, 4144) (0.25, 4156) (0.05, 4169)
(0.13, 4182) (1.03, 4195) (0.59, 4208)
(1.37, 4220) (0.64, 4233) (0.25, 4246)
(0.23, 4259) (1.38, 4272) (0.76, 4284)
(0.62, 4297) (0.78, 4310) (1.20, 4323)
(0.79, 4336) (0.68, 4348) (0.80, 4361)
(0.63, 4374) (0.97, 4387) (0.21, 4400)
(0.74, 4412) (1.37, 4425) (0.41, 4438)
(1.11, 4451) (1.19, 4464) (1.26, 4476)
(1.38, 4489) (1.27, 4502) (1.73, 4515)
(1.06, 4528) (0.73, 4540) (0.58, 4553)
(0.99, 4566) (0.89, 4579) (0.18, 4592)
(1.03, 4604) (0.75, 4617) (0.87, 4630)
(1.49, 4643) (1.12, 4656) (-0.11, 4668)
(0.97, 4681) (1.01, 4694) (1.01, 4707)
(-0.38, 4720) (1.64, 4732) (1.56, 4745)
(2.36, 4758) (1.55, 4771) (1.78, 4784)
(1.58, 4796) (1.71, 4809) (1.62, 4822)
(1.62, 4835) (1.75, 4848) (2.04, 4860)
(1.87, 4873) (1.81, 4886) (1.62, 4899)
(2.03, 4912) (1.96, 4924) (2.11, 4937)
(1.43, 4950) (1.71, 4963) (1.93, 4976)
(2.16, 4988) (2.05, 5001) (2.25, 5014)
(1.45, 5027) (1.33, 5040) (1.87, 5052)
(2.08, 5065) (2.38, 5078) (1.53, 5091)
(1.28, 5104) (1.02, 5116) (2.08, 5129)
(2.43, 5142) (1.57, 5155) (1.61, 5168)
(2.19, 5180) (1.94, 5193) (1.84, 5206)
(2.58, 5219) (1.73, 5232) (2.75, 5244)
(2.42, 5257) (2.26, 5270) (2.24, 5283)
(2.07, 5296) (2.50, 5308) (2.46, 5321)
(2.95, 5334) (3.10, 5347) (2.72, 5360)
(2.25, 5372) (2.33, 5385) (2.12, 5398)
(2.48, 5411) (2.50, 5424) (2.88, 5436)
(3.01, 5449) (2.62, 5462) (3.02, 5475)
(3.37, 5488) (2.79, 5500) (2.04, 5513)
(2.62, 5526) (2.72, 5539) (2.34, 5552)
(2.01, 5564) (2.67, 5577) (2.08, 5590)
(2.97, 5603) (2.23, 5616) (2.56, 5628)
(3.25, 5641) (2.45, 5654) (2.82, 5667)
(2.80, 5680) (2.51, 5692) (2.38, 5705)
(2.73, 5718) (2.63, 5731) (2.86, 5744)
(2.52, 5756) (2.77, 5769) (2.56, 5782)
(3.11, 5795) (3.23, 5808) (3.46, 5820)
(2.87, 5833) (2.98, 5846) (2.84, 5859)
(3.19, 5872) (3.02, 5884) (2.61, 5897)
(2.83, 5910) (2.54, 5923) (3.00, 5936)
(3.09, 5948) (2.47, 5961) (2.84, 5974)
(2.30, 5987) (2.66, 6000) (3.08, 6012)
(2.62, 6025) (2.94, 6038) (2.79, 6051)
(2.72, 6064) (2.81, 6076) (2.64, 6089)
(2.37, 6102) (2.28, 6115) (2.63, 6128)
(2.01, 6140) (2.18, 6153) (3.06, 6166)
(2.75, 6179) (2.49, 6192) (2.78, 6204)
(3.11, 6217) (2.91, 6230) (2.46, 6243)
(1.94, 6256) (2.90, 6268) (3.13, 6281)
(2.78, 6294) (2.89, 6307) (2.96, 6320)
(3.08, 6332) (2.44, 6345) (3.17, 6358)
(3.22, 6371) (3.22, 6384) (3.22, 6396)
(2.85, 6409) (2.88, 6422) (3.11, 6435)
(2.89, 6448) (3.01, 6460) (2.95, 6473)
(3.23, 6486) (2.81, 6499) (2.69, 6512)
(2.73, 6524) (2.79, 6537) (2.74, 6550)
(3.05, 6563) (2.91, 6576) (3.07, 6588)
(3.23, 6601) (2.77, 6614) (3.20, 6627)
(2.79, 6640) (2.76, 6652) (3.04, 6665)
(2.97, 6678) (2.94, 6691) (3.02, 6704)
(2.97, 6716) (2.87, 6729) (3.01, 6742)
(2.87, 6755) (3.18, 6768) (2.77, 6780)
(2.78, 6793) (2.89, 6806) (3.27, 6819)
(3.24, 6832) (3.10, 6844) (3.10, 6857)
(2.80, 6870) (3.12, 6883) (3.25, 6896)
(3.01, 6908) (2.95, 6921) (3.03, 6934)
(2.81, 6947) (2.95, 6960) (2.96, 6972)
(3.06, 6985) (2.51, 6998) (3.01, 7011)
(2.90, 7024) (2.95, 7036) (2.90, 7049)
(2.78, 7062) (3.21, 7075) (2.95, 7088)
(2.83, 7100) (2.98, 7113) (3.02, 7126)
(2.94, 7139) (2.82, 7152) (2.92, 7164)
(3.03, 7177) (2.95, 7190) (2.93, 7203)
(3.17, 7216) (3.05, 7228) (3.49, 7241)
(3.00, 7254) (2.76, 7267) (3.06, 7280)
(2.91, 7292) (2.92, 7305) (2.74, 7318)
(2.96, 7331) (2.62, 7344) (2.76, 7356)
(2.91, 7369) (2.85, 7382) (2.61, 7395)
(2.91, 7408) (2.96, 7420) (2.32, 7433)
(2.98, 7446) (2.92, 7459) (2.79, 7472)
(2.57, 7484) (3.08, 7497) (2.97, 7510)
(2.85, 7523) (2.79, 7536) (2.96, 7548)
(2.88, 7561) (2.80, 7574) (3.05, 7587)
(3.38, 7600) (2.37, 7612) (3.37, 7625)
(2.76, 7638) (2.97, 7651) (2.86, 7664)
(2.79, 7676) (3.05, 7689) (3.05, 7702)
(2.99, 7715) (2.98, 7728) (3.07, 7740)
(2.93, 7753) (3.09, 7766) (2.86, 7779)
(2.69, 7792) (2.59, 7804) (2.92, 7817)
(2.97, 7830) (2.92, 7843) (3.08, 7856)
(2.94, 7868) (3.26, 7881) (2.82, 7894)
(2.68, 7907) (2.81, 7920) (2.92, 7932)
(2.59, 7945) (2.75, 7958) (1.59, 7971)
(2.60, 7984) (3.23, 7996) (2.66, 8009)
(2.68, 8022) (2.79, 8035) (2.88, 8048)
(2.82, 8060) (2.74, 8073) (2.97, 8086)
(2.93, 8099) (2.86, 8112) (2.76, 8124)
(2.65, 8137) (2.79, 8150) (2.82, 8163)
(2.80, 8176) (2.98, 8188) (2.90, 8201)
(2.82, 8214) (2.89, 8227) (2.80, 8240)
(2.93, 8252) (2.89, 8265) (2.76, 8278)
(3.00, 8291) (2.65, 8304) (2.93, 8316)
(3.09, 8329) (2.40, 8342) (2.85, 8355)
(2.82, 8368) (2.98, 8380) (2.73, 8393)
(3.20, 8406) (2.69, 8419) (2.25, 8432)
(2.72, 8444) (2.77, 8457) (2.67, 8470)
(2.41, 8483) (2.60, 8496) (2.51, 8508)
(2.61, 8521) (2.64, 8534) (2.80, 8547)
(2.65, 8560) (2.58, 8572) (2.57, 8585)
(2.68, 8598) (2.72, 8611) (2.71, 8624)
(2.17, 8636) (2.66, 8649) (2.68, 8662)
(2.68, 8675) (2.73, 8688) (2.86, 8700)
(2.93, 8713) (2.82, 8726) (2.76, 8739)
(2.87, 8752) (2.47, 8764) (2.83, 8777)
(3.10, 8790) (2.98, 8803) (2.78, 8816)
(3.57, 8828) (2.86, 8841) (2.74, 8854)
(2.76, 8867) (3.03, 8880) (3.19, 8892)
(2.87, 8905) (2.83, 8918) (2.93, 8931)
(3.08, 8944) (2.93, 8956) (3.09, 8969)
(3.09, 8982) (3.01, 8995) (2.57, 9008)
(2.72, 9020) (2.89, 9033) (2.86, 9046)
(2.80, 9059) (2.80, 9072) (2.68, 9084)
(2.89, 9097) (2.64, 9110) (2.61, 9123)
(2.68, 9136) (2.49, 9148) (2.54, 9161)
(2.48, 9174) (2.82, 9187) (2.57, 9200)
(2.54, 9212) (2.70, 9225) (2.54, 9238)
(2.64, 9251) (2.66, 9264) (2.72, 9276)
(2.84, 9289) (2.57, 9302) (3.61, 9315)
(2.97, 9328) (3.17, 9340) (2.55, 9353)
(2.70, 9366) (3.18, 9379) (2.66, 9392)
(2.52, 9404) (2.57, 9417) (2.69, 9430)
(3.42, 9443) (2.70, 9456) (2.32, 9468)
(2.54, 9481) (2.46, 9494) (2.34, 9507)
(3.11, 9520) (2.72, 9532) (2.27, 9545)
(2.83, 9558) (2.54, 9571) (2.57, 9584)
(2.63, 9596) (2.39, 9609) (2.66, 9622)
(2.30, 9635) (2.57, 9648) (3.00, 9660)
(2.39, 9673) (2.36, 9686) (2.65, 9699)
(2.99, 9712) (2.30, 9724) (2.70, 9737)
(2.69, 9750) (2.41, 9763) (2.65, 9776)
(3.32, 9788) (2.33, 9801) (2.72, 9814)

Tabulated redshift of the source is 0.19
